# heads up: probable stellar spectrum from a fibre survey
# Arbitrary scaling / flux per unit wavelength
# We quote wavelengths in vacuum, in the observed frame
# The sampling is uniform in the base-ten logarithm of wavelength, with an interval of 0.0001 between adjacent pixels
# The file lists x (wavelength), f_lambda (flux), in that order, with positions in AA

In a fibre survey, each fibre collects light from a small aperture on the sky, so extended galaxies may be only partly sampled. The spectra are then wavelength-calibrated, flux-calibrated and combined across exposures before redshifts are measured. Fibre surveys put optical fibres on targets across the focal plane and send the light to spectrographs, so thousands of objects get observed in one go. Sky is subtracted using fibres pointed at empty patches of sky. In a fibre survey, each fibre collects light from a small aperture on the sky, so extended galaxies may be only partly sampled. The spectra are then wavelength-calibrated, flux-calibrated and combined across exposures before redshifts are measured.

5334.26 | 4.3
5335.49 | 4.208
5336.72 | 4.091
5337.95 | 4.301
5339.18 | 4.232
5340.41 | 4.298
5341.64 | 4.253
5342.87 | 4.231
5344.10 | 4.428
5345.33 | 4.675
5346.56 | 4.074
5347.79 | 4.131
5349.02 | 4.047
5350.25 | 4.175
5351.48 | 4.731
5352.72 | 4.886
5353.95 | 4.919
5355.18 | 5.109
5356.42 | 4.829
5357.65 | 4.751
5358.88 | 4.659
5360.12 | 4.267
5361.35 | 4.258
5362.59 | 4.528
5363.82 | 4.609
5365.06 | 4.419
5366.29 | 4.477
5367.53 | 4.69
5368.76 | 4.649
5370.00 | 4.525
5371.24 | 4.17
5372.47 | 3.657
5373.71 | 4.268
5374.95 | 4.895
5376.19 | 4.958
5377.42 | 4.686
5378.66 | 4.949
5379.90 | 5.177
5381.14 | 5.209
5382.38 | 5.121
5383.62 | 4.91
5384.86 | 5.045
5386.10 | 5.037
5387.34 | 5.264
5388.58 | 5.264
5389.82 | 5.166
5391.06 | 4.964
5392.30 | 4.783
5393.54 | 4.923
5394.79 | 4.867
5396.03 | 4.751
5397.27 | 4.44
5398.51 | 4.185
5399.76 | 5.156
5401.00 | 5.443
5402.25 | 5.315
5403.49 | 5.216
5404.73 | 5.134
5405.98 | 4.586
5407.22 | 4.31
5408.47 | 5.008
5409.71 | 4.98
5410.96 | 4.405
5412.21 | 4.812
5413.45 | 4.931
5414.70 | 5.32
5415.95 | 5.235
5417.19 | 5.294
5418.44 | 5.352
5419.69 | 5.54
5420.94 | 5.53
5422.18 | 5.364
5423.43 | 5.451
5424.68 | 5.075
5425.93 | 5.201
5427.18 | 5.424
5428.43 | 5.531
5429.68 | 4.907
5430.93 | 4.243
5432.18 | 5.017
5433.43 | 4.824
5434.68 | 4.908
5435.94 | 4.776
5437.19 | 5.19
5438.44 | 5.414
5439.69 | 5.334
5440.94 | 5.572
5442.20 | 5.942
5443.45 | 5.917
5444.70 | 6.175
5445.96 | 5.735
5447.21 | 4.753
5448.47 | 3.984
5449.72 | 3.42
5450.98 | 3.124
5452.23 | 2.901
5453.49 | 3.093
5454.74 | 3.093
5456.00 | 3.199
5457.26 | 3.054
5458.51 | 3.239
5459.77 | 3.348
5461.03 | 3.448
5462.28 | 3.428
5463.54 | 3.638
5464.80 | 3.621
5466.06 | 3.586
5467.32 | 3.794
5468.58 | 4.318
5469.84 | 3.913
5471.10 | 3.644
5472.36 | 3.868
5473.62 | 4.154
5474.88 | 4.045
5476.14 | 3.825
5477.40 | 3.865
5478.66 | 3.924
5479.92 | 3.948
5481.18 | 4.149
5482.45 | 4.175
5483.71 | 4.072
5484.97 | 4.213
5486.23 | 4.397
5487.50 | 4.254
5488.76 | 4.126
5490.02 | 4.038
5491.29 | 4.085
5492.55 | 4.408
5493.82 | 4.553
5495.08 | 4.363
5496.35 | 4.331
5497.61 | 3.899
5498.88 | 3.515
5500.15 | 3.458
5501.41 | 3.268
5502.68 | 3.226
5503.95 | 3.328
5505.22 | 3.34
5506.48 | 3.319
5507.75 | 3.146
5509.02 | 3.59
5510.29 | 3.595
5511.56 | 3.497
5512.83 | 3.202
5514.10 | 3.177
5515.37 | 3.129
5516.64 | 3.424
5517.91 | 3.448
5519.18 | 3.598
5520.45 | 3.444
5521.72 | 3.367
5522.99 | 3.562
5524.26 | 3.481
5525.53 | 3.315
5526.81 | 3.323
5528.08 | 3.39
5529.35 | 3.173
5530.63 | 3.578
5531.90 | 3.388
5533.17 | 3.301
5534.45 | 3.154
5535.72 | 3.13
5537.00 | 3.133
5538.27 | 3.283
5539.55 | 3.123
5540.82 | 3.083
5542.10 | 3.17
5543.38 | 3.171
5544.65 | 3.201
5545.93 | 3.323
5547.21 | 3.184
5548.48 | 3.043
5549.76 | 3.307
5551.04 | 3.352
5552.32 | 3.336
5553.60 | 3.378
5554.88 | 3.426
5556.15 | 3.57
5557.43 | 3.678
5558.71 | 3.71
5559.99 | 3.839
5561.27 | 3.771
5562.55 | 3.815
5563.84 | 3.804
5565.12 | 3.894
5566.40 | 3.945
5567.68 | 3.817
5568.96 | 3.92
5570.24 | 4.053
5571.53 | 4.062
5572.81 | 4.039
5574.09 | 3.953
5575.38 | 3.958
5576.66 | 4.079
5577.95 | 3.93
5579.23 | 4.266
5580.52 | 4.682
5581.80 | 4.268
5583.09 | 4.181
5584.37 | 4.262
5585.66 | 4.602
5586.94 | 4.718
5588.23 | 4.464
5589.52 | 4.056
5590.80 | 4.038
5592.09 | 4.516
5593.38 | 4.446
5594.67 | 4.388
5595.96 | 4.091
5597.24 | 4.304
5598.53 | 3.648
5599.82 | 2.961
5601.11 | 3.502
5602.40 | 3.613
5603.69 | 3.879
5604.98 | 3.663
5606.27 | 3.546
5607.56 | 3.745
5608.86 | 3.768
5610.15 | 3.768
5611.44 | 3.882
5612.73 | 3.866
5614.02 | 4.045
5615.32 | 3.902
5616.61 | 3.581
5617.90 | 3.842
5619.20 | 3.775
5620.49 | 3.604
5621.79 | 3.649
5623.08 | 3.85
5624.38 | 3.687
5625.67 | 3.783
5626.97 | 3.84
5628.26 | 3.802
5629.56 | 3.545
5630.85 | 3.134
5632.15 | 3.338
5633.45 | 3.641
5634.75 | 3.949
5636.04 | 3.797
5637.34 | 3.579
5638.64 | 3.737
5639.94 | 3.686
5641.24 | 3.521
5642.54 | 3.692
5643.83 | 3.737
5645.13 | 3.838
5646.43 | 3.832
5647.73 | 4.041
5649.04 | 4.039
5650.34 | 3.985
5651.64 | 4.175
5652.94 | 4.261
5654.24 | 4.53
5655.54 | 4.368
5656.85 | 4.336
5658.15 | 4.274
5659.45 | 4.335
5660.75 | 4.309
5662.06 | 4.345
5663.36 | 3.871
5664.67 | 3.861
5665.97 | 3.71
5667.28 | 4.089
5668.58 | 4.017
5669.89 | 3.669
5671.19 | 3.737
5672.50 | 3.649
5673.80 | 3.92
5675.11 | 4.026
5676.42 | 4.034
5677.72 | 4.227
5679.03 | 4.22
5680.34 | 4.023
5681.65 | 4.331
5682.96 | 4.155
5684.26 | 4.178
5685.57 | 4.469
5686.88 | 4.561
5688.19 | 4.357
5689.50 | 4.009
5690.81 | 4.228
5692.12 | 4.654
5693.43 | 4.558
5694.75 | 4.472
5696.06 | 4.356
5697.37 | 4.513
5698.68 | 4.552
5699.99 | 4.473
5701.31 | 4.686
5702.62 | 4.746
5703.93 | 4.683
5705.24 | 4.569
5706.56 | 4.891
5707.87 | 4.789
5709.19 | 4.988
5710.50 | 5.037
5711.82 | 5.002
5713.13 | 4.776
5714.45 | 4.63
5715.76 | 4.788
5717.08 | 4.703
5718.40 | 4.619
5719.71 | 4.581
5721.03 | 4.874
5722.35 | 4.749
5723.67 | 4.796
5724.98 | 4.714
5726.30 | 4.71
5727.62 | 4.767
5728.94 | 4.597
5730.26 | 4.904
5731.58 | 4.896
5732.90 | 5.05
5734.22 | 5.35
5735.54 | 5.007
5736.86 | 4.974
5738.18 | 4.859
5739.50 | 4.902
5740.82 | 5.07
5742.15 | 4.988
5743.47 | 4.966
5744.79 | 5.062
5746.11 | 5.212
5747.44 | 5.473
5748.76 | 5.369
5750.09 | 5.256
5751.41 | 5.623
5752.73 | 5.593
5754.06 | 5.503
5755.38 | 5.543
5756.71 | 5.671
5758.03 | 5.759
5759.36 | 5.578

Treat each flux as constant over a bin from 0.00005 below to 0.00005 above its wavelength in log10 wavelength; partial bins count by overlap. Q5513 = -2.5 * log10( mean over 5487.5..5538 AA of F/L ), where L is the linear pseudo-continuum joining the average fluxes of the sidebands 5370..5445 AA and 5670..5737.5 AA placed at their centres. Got 0.35 mag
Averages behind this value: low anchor 5.03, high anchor 4.55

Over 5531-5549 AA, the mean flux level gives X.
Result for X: 3.2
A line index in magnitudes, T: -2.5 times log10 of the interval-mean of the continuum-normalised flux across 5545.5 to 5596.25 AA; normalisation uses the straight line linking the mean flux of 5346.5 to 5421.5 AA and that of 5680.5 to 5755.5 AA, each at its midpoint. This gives 0.22 mag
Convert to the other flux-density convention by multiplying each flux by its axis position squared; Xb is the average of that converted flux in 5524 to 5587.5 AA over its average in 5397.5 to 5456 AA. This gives 0.78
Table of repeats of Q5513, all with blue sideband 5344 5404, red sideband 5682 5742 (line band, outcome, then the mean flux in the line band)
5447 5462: 0.372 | 3.35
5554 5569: 0.246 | 3.76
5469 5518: 0.236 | 3.8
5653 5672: 0.147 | 4.1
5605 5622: 0.242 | 3.76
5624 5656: 0.226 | 3.82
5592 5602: 0.192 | 3.94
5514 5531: 0.358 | 3.39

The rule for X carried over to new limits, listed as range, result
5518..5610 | 3.71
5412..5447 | 5.29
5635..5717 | 4.24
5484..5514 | 3.78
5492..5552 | 3.42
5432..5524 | 3.96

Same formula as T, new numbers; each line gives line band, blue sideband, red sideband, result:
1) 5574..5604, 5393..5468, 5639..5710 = 0.06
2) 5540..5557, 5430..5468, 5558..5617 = 0.23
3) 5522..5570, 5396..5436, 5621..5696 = 0.28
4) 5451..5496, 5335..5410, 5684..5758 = 0.23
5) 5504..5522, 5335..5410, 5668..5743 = 0.34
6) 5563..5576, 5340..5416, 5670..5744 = 0.18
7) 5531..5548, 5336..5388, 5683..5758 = 0.42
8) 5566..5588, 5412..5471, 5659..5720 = 0.07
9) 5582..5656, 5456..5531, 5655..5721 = 0.06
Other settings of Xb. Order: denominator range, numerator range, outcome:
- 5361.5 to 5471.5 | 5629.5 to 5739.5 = 1.02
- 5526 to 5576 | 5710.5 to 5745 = 1.48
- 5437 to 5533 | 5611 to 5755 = 1.22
